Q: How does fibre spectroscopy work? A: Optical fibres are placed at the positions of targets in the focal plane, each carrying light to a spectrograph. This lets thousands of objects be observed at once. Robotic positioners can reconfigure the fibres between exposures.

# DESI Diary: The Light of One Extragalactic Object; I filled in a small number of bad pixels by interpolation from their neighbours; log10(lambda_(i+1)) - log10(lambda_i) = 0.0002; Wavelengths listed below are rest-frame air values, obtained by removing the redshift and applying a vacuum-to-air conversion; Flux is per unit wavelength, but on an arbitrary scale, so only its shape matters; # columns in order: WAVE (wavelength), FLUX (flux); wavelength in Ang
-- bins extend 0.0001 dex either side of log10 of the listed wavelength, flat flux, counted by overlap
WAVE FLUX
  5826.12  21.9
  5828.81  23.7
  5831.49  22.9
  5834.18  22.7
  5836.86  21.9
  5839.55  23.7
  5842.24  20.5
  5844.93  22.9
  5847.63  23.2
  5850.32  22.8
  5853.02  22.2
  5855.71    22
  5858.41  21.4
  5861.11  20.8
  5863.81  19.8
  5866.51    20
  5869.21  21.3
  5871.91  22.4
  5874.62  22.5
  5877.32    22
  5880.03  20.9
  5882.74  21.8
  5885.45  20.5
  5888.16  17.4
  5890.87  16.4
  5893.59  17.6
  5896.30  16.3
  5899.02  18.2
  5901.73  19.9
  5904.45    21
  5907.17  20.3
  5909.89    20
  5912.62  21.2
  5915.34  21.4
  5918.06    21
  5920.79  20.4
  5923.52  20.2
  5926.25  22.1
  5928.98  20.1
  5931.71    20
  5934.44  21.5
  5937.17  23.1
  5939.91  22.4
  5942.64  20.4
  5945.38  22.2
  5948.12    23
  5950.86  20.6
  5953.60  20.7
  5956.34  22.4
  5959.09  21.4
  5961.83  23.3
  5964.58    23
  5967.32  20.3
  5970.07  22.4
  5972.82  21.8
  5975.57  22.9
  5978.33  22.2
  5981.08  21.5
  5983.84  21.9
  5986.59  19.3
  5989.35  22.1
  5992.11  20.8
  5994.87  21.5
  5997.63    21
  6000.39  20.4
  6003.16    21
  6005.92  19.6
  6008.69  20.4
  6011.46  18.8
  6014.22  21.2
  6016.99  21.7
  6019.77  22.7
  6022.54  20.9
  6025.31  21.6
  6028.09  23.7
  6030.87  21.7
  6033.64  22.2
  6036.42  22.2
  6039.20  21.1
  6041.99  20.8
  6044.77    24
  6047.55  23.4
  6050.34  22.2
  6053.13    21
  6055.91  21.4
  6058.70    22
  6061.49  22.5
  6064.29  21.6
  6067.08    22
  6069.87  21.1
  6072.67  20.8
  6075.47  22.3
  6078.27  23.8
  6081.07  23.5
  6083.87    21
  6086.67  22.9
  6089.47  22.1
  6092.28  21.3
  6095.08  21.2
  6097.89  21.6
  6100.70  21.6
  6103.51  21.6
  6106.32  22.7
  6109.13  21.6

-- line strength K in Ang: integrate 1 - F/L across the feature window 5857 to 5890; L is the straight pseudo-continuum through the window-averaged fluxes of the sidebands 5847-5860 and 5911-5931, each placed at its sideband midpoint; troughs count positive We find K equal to 1.5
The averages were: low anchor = 22.2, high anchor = 20.9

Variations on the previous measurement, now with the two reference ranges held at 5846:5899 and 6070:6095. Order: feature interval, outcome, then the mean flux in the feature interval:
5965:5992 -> -0.36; 21.6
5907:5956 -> -0.50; 21.2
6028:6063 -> -0.46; 22.1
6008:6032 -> 0.22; 21.4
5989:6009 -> 0.62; 20.8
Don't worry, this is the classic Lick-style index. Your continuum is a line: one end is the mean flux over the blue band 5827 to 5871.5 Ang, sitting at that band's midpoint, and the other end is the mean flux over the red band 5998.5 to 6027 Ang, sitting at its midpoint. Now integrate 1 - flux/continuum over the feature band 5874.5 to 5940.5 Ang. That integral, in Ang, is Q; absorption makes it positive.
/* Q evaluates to 4.0 Ang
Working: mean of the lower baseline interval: 22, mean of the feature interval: 20.3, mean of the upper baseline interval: 20.9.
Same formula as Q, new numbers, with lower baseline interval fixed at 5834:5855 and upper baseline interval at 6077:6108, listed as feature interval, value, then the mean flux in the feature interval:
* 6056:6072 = 0.3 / 21.8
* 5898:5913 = 1.5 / 20.1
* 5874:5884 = 0.3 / 21.8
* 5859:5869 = 0.9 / 20.4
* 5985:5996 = 0.7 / 20.9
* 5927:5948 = 0.8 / 21.5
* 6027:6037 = -0.1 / 22.4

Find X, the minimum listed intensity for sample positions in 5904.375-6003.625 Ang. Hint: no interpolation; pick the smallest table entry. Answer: 19.3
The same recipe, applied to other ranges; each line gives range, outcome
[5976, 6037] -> 18.8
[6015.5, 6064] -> 20.8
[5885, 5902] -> 16.3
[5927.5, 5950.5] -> 20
